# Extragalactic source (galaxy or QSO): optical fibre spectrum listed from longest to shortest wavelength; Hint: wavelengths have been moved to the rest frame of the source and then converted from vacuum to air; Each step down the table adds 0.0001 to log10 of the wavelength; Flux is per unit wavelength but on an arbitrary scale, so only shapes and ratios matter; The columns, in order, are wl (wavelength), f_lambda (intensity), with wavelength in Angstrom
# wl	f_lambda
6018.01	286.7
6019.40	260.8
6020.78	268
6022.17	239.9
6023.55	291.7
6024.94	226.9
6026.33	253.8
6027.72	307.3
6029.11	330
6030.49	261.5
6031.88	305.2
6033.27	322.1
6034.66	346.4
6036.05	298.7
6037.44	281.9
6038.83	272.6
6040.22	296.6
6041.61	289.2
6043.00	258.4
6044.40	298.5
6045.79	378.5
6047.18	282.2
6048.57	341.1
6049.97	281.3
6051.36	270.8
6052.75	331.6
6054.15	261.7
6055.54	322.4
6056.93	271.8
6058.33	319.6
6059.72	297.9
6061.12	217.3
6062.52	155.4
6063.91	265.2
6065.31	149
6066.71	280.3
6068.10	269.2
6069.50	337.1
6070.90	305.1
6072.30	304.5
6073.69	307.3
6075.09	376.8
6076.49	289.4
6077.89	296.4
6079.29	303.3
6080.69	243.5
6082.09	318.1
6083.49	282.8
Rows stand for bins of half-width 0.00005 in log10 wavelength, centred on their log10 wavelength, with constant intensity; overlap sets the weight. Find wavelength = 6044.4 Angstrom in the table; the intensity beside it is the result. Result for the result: 298.5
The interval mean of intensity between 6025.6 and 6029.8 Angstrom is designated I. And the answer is 296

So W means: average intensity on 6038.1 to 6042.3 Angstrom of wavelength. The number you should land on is 286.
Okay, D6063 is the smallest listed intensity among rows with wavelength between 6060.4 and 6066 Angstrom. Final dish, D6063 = 149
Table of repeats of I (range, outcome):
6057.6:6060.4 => 308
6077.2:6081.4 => 281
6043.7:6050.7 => 316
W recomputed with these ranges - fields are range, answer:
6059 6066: 217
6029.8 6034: 297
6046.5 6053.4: 301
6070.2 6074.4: 306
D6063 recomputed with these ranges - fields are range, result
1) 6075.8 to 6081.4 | 243.5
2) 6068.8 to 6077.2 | 289.4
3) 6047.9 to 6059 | 261.7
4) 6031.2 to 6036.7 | 298.7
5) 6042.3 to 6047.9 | 258.4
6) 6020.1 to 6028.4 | 226.9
